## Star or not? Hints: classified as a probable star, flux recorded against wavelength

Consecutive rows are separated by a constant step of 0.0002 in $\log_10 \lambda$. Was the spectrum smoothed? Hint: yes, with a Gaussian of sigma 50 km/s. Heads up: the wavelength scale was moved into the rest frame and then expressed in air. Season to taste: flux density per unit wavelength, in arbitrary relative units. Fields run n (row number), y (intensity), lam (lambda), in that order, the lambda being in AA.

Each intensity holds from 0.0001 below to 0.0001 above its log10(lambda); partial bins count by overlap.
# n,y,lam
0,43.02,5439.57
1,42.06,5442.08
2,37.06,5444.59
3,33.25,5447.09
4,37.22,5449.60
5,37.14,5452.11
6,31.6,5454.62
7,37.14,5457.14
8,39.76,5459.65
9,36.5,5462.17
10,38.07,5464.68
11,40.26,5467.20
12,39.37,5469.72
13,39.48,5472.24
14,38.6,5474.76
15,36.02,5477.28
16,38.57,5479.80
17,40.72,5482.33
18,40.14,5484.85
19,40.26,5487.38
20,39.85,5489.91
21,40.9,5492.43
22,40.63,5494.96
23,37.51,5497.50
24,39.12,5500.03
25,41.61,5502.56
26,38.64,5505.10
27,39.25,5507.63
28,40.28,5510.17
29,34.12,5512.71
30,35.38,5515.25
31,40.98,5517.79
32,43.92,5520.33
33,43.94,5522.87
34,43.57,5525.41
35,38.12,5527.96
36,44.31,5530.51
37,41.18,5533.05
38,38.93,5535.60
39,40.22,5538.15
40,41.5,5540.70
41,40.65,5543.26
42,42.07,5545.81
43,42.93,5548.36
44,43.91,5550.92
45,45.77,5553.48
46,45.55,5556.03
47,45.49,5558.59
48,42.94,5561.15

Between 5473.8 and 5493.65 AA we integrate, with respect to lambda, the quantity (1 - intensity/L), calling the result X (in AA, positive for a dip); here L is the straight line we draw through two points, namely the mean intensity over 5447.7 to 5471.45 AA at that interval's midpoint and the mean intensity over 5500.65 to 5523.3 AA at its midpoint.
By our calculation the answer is -0.5 AA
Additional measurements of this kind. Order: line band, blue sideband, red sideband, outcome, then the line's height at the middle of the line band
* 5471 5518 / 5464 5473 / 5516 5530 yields 1.8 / 40.6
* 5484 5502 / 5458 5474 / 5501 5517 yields -0.6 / 38.5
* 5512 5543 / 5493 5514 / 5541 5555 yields 0.4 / 41.1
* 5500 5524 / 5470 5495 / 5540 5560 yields 0.9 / 41.2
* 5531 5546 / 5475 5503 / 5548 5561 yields 0.9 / 43.4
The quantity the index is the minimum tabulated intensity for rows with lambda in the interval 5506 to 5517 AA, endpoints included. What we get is 34.12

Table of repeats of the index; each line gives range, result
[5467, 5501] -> 36.02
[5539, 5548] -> 40.65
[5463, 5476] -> 38.07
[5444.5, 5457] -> 31.6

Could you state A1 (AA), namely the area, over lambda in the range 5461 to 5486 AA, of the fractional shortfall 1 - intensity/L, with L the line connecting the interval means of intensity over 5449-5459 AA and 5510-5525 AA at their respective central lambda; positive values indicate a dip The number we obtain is -1.1 AA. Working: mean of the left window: 35.9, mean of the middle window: 38.8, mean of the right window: 40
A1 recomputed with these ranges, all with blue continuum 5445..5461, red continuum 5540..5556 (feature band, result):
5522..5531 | -0.2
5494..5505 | 0.0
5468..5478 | -0.3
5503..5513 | 0.3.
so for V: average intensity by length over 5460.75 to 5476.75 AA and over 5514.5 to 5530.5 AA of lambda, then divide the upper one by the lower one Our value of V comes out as 1.1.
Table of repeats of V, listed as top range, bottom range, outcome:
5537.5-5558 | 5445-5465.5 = 1.18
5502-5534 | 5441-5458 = 1.11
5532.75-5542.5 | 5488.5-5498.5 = 1.01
